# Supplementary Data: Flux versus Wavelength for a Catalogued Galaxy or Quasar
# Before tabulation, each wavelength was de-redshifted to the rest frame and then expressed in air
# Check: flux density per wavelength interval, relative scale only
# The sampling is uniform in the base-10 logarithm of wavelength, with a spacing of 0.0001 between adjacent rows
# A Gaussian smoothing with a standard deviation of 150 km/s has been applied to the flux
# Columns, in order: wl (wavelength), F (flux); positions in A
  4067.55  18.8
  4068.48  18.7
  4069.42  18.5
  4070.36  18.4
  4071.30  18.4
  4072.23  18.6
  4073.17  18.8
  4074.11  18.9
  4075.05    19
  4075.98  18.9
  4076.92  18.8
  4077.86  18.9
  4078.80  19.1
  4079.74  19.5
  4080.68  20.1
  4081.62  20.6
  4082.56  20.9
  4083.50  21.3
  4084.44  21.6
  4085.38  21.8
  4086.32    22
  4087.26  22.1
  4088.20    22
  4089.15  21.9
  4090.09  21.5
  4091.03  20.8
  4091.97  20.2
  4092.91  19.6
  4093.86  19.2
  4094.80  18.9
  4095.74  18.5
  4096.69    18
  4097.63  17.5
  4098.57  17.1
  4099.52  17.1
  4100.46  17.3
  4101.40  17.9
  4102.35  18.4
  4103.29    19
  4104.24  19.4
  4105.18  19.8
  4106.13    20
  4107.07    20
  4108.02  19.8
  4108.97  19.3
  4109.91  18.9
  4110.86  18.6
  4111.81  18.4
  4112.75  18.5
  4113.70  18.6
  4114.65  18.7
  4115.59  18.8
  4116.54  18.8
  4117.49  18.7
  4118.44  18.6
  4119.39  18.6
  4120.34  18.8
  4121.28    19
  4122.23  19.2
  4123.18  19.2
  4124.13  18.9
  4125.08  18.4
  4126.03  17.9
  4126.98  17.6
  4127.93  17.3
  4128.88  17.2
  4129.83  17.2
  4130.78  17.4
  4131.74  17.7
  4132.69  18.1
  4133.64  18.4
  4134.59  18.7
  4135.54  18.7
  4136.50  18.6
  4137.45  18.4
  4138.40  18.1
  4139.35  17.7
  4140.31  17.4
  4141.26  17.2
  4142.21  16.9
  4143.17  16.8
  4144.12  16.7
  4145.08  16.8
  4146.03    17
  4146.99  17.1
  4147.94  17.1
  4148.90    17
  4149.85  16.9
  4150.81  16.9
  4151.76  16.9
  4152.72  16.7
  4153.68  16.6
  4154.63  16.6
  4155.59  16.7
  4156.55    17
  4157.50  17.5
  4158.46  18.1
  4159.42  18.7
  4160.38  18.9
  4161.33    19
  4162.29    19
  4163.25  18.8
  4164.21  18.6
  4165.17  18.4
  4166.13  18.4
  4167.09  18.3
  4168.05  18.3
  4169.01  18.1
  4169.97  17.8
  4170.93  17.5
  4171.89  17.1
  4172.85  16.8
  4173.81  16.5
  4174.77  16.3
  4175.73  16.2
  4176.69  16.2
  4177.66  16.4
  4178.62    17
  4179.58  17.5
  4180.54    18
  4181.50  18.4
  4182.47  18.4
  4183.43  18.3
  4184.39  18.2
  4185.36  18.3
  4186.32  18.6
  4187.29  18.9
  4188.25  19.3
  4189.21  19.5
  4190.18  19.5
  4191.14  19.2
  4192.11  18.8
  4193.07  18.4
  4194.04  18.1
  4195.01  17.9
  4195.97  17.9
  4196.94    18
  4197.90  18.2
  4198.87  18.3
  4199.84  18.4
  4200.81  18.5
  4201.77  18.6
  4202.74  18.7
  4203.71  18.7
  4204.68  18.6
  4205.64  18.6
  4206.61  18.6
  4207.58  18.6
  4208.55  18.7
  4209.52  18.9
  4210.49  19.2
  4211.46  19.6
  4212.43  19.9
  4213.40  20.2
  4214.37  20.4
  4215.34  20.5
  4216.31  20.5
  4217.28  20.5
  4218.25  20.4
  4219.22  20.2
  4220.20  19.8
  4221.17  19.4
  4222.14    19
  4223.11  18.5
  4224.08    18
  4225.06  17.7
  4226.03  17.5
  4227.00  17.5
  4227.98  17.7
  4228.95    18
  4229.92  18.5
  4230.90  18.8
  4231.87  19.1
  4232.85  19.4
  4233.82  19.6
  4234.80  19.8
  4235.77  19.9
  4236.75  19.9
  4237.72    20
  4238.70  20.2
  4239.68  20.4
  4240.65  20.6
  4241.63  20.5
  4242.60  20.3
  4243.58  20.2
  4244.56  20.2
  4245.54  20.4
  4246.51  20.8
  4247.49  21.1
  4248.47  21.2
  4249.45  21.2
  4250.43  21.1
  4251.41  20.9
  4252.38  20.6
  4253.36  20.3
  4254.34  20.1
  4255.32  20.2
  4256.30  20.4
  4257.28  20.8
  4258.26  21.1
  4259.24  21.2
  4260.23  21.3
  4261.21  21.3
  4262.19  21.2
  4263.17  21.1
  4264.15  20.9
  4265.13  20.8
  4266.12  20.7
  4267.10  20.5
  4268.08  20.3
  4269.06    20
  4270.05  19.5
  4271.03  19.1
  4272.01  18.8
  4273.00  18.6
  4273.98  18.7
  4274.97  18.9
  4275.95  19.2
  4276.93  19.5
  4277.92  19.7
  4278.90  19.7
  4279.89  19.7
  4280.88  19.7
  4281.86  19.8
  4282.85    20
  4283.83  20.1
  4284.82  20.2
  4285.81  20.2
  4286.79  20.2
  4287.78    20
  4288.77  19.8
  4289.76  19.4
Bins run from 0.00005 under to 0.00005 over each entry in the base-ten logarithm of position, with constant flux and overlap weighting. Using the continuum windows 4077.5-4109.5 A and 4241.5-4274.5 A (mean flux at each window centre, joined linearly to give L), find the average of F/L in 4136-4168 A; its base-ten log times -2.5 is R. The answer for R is 0.14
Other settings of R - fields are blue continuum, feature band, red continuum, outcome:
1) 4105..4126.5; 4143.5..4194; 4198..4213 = 0.06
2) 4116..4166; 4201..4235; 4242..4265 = 0.04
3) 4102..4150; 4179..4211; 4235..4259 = 0.06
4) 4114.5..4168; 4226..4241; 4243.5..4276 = 0.03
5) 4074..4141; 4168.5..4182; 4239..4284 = 0.14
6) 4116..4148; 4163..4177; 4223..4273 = 0.06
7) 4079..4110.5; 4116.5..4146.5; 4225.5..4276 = 0.10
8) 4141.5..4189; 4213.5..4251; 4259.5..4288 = -0.04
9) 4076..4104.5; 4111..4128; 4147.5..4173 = 0.02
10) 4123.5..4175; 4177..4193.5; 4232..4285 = 0.01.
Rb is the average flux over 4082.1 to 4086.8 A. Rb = 21.5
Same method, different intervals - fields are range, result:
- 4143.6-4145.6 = 16.8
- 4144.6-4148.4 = 17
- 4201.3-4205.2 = 18.7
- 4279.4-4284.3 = 19.9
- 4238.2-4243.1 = 20.4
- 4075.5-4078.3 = 18.9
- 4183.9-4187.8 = 18.5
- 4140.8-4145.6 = 16.9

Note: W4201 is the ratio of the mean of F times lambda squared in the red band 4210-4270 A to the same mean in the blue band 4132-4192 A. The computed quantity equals 1.17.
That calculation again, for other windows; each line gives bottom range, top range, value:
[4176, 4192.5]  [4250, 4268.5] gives 1.18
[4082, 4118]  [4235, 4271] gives 1.14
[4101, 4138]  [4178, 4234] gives 1.05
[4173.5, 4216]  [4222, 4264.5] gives 1.11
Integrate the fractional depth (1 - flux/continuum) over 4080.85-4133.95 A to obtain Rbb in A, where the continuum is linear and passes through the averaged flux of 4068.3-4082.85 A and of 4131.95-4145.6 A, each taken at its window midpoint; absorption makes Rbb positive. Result -2.0 A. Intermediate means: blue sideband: 19.1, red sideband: 17.8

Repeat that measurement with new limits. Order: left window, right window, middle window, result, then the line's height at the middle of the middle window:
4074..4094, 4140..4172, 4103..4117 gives 0.2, 19.4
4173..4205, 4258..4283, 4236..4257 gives -1.1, 19.5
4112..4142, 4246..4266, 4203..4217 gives 0.4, 19.9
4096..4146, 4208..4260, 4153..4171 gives 0.8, 18.8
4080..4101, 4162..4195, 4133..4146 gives 0.8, 18.9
